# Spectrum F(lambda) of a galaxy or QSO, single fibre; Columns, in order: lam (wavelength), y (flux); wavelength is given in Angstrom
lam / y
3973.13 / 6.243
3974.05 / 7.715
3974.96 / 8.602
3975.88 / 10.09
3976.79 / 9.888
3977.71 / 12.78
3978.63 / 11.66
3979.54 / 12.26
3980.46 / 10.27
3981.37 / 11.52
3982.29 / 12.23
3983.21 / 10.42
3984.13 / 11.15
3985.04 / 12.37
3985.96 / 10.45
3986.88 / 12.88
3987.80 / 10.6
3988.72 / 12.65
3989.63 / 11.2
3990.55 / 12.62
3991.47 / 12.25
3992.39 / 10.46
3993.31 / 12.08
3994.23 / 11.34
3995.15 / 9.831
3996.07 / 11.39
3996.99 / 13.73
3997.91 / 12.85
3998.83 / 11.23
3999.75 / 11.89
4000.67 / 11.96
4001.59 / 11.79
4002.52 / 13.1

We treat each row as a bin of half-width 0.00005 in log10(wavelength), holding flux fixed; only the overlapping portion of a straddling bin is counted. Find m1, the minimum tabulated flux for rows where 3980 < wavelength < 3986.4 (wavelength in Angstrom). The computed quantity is 10.27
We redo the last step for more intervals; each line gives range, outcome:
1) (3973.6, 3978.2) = 7.715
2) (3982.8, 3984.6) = 10.42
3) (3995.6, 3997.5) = 11.39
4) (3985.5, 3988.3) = 10.45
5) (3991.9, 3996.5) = 9.831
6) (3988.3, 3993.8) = 10.46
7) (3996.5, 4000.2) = 11.23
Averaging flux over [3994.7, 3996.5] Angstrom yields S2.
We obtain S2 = 10.6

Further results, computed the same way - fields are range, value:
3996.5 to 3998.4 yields 13.2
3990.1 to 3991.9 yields 12.4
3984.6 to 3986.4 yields 11.4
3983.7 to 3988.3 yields 11.5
